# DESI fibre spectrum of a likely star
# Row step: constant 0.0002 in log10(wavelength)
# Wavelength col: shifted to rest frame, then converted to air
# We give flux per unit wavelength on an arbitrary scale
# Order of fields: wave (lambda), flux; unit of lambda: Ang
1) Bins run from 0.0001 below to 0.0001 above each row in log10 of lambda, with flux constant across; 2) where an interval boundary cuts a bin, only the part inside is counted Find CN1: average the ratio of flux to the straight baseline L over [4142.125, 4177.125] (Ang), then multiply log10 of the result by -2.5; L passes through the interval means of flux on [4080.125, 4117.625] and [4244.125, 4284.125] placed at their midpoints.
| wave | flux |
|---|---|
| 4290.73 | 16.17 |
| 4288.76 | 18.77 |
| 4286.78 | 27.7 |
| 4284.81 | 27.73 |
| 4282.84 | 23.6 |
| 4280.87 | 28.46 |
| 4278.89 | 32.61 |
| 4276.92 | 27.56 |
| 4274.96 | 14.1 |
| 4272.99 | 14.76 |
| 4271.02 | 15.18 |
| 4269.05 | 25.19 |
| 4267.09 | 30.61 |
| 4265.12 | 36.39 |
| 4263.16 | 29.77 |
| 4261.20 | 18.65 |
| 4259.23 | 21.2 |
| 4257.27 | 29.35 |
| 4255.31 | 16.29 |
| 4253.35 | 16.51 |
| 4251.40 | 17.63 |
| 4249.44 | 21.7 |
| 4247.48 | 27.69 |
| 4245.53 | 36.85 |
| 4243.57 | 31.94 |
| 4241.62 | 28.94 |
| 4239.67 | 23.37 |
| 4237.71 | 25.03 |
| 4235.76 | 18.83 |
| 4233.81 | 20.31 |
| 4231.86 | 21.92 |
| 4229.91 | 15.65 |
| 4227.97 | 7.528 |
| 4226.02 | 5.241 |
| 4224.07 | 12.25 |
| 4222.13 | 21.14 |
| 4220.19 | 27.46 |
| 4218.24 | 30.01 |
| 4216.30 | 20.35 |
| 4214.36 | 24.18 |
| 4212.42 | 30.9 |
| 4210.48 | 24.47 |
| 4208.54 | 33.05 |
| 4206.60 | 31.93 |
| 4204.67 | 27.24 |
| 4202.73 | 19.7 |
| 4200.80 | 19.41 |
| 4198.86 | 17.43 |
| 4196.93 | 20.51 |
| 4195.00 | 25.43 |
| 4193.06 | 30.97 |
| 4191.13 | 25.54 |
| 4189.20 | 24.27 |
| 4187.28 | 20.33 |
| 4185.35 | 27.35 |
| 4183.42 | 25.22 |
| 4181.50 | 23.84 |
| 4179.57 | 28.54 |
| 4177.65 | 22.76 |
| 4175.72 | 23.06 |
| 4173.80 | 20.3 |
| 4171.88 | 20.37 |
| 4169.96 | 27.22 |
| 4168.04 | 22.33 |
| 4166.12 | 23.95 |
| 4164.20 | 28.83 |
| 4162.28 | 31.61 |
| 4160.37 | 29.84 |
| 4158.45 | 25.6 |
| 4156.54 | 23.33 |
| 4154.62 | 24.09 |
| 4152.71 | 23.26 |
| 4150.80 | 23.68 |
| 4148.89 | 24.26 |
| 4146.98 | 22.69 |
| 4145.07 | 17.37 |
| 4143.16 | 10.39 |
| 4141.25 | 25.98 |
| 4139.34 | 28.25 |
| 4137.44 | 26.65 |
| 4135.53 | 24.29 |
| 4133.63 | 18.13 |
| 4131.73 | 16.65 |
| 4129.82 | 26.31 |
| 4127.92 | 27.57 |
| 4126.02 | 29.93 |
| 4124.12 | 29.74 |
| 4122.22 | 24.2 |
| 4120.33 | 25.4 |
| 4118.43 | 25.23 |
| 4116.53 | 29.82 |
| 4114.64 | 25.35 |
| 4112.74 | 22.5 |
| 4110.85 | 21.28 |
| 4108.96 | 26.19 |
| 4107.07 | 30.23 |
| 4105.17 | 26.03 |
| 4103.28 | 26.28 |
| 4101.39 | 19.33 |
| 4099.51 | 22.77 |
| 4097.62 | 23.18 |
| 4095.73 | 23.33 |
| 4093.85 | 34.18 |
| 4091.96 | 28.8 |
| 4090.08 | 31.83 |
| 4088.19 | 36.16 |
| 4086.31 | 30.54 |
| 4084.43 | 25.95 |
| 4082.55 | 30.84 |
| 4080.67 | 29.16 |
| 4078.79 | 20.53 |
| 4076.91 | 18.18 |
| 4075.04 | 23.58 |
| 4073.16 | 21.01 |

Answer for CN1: 0.12 mag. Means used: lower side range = 27.2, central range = 23.5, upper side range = 24.3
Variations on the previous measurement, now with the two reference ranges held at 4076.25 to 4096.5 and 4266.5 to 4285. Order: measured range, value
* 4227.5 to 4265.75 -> 0.05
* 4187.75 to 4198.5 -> 0.04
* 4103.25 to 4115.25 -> 0.10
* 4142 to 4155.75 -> 0.27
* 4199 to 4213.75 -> -0.03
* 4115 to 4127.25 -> 0.01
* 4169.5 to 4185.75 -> 0.09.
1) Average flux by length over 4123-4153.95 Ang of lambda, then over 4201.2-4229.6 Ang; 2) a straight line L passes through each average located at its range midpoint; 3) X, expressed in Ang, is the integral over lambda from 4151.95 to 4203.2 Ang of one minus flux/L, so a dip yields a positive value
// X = -3.2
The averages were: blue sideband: 23.5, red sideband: 22.3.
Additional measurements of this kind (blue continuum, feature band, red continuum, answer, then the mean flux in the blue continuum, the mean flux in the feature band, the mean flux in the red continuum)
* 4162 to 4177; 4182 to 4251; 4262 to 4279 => 2.8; 24.3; 23.5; 24.7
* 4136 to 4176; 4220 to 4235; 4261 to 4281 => 5.3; 24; 15.9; 24.9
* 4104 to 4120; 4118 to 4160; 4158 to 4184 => 2.8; 25.8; 23.8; 25.2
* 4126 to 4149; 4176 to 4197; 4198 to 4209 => -1.0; 22.6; 25.1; 24.5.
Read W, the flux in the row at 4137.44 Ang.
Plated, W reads 26.65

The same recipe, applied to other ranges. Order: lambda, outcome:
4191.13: 25.54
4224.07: 12.25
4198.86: 17.43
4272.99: 14.76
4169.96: 27.22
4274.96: 14.1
